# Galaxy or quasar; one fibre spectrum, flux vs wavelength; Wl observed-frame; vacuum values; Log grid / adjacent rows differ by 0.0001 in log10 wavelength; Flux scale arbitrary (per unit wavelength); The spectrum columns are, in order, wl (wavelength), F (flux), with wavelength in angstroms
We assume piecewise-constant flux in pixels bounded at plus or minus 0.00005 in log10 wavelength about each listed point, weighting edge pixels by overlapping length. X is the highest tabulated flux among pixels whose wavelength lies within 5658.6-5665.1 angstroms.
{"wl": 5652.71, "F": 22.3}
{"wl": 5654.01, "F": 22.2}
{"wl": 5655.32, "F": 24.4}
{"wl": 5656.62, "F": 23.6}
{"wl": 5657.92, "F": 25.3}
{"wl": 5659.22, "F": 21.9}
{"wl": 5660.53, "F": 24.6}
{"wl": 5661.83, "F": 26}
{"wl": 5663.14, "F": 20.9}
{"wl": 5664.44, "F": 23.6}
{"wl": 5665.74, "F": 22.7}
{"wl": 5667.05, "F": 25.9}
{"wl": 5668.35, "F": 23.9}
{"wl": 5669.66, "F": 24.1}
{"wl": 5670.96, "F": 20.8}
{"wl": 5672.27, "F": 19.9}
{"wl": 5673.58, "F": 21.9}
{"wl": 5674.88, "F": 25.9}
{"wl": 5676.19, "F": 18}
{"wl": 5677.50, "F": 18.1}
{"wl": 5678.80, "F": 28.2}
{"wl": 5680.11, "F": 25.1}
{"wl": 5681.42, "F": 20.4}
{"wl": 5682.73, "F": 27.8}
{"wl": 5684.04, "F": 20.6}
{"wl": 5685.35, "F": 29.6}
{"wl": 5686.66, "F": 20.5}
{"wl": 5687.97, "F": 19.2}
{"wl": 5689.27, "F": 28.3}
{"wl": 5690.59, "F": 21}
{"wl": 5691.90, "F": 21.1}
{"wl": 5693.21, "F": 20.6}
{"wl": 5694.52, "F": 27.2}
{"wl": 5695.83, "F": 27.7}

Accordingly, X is 26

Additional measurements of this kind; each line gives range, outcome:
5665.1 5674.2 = 25.9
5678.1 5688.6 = 29.6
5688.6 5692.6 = 28.3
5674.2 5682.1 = 28.2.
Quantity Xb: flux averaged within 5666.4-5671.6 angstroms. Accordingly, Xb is 23.7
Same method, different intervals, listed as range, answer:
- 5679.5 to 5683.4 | 24.4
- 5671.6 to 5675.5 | 22.5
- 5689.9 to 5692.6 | 21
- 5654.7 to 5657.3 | 24.1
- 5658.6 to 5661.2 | 23.3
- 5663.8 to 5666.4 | 23.1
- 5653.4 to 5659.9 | 23.5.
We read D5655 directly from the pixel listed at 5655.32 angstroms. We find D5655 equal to 24.4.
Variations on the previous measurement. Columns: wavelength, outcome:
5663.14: 20.9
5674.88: 25.9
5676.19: 18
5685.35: 29.6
